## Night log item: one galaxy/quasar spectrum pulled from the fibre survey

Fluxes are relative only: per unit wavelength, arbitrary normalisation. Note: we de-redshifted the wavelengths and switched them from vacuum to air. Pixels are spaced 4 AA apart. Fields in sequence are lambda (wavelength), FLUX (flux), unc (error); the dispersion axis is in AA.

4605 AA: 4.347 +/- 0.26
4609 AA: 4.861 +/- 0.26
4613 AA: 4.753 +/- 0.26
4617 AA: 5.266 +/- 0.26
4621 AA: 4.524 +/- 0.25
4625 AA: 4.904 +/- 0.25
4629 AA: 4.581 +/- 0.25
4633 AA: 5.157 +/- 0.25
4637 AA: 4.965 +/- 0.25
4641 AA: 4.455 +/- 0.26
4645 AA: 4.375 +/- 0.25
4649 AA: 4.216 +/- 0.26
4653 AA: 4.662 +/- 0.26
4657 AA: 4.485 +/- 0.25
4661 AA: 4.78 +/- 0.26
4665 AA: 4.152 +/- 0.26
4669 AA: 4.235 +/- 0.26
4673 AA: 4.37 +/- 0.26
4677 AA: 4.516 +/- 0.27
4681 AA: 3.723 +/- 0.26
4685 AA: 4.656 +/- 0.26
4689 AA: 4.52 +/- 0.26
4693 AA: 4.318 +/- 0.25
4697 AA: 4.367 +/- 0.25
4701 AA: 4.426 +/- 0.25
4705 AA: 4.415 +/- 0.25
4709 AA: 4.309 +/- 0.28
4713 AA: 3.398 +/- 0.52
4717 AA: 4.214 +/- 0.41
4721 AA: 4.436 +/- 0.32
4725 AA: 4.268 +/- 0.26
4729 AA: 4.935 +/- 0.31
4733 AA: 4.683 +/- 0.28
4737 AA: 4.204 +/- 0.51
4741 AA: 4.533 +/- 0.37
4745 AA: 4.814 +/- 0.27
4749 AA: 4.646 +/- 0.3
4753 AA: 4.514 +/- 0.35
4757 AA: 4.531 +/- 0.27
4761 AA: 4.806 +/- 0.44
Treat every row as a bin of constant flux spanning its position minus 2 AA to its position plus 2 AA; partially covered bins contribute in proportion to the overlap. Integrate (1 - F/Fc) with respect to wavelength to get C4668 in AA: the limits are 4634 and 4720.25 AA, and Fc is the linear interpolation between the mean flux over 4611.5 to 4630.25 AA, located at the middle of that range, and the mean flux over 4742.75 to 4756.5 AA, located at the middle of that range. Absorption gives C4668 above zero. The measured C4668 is 6.7 AA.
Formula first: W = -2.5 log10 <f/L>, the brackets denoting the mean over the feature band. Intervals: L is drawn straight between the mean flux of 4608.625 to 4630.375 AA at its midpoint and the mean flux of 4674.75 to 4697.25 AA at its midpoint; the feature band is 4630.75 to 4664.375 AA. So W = 0.00 mag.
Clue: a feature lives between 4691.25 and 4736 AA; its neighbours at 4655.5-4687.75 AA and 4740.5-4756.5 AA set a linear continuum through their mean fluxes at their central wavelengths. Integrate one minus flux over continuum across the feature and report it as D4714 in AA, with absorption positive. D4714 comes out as 1.7 AA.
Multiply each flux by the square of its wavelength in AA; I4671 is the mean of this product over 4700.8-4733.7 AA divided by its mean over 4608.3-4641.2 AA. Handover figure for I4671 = 0.9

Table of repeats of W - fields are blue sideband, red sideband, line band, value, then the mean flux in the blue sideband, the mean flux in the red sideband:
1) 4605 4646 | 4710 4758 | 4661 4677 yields 0.068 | 4.77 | 4.43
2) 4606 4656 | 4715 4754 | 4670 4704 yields 0.061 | 4.71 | 4.52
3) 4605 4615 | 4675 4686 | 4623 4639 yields -0.074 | 4.71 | 4.27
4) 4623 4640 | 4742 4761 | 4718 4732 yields 0.038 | 4.88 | 4.64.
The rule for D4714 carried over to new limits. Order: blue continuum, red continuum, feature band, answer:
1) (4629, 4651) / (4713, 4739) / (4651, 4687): 1.2 AA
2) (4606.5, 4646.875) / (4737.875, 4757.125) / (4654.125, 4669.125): 0.9 AA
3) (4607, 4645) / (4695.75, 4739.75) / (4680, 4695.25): 0.5 AA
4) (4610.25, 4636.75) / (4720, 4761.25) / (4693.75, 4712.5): 1.5 AA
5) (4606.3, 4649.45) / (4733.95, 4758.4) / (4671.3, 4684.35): 1.2 AA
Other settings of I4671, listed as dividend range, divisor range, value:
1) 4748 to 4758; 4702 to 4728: 1.10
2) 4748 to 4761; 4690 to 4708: 1.07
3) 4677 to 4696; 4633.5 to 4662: 0.96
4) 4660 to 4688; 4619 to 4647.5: 0.94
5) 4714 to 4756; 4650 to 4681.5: 1.06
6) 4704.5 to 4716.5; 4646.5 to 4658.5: 0.92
